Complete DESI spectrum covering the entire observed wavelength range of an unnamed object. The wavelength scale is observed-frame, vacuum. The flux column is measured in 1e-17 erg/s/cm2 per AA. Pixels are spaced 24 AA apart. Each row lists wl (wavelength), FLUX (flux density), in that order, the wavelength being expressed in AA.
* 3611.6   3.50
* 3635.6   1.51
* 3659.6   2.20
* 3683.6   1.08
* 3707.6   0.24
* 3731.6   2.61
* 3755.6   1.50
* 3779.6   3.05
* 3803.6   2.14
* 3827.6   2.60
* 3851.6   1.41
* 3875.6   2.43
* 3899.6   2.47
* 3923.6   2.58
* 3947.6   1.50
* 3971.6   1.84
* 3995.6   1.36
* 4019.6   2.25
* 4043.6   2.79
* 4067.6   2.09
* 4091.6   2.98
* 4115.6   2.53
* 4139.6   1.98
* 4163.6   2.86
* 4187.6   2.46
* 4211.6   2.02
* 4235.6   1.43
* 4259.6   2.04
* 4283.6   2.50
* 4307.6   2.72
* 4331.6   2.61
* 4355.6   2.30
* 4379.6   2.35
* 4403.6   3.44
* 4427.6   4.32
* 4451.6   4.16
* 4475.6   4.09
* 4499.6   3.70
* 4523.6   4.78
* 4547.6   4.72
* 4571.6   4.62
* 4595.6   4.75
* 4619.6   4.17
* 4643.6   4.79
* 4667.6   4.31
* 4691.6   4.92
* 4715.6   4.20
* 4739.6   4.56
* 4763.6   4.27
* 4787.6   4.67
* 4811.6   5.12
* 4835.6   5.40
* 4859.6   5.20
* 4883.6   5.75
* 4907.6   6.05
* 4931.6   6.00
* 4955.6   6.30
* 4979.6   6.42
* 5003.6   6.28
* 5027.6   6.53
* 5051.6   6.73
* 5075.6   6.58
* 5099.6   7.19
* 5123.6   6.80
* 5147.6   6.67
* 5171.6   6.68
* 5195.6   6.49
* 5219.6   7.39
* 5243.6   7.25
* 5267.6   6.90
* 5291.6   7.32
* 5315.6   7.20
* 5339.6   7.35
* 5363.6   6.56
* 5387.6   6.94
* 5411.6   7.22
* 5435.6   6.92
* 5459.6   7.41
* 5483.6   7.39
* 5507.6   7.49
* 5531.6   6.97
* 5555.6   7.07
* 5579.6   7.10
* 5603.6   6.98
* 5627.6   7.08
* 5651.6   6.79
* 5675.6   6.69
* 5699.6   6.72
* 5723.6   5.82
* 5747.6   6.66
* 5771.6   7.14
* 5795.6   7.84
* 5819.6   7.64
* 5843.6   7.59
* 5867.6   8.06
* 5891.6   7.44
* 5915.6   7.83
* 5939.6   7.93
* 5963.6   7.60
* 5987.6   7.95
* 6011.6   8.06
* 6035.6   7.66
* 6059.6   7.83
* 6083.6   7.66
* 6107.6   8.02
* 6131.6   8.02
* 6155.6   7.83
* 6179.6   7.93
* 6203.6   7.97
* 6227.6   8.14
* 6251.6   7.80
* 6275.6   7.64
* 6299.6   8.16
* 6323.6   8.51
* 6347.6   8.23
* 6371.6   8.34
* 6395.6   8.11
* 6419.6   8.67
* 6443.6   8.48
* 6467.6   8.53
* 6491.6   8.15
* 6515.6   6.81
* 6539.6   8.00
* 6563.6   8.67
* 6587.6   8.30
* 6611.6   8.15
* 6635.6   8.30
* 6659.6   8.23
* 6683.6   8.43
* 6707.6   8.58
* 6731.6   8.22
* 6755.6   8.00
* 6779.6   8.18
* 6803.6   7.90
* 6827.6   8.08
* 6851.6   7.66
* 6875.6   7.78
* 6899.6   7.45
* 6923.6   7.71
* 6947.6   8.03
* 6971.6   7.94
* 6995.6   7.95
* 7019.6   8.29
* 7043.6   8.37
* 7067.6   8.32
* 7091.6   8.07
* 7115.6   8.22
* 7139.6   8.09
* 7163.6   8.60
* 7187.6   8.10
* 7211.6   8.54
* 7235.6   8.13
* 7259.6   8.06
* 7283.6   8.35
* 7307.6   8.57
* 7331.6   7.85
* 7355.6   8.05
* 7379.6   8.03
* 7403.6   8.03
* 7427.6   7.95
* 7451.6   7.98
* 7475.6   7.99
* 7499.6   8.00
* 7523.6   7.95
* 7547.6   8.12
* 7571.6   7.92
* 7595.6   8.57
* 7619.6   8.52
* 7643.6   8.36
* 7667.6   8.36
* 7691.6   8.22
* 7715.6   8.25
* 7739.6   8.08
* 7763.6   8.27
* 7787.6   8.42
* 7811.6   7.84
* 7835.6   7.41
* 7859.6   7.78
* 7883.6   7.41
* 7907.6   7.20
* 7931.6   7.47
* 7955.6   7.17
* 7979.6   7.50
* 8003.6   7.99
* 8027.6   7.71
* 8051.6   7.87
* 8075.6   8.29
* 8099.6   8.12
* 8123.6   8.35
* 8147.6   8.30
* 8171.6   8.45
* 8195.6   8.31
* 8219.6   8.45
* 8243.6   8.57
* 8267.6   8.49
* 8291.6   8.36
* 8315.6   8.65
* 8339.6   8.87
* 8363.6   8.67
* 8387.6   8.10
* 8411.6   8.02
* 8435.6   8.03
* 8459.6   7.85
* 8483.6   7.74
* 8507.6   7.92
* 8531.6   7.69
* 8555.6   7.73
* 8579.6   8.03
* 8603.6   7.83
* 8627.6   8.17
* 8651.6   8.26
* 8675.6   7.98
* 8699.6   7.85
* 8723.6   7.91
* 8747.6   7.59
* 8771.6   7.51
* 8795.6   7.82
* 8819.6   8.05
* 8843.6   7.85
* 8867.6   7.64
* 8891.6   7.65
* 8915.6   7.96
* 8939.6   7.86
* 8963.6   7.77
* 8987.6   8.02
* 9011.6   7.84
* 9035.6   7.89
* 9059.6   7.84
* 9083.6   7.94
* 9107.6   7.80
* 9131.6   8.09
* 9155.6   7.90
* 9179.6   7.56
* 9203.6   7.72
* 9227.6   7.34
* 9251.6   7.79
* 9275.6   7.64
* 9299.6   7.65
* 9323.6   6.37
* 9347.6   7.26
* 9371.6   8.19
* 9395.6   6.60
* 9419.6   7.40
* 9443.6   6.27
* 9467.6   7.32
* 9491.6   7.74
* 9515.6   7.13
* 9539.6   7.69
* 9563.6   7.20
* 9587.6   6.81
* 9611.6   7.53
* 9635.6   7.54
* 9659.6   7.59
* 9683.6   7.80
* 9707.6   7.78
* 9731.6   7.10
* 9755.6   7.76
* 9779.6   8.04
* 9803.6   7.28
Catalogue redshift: 0.105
